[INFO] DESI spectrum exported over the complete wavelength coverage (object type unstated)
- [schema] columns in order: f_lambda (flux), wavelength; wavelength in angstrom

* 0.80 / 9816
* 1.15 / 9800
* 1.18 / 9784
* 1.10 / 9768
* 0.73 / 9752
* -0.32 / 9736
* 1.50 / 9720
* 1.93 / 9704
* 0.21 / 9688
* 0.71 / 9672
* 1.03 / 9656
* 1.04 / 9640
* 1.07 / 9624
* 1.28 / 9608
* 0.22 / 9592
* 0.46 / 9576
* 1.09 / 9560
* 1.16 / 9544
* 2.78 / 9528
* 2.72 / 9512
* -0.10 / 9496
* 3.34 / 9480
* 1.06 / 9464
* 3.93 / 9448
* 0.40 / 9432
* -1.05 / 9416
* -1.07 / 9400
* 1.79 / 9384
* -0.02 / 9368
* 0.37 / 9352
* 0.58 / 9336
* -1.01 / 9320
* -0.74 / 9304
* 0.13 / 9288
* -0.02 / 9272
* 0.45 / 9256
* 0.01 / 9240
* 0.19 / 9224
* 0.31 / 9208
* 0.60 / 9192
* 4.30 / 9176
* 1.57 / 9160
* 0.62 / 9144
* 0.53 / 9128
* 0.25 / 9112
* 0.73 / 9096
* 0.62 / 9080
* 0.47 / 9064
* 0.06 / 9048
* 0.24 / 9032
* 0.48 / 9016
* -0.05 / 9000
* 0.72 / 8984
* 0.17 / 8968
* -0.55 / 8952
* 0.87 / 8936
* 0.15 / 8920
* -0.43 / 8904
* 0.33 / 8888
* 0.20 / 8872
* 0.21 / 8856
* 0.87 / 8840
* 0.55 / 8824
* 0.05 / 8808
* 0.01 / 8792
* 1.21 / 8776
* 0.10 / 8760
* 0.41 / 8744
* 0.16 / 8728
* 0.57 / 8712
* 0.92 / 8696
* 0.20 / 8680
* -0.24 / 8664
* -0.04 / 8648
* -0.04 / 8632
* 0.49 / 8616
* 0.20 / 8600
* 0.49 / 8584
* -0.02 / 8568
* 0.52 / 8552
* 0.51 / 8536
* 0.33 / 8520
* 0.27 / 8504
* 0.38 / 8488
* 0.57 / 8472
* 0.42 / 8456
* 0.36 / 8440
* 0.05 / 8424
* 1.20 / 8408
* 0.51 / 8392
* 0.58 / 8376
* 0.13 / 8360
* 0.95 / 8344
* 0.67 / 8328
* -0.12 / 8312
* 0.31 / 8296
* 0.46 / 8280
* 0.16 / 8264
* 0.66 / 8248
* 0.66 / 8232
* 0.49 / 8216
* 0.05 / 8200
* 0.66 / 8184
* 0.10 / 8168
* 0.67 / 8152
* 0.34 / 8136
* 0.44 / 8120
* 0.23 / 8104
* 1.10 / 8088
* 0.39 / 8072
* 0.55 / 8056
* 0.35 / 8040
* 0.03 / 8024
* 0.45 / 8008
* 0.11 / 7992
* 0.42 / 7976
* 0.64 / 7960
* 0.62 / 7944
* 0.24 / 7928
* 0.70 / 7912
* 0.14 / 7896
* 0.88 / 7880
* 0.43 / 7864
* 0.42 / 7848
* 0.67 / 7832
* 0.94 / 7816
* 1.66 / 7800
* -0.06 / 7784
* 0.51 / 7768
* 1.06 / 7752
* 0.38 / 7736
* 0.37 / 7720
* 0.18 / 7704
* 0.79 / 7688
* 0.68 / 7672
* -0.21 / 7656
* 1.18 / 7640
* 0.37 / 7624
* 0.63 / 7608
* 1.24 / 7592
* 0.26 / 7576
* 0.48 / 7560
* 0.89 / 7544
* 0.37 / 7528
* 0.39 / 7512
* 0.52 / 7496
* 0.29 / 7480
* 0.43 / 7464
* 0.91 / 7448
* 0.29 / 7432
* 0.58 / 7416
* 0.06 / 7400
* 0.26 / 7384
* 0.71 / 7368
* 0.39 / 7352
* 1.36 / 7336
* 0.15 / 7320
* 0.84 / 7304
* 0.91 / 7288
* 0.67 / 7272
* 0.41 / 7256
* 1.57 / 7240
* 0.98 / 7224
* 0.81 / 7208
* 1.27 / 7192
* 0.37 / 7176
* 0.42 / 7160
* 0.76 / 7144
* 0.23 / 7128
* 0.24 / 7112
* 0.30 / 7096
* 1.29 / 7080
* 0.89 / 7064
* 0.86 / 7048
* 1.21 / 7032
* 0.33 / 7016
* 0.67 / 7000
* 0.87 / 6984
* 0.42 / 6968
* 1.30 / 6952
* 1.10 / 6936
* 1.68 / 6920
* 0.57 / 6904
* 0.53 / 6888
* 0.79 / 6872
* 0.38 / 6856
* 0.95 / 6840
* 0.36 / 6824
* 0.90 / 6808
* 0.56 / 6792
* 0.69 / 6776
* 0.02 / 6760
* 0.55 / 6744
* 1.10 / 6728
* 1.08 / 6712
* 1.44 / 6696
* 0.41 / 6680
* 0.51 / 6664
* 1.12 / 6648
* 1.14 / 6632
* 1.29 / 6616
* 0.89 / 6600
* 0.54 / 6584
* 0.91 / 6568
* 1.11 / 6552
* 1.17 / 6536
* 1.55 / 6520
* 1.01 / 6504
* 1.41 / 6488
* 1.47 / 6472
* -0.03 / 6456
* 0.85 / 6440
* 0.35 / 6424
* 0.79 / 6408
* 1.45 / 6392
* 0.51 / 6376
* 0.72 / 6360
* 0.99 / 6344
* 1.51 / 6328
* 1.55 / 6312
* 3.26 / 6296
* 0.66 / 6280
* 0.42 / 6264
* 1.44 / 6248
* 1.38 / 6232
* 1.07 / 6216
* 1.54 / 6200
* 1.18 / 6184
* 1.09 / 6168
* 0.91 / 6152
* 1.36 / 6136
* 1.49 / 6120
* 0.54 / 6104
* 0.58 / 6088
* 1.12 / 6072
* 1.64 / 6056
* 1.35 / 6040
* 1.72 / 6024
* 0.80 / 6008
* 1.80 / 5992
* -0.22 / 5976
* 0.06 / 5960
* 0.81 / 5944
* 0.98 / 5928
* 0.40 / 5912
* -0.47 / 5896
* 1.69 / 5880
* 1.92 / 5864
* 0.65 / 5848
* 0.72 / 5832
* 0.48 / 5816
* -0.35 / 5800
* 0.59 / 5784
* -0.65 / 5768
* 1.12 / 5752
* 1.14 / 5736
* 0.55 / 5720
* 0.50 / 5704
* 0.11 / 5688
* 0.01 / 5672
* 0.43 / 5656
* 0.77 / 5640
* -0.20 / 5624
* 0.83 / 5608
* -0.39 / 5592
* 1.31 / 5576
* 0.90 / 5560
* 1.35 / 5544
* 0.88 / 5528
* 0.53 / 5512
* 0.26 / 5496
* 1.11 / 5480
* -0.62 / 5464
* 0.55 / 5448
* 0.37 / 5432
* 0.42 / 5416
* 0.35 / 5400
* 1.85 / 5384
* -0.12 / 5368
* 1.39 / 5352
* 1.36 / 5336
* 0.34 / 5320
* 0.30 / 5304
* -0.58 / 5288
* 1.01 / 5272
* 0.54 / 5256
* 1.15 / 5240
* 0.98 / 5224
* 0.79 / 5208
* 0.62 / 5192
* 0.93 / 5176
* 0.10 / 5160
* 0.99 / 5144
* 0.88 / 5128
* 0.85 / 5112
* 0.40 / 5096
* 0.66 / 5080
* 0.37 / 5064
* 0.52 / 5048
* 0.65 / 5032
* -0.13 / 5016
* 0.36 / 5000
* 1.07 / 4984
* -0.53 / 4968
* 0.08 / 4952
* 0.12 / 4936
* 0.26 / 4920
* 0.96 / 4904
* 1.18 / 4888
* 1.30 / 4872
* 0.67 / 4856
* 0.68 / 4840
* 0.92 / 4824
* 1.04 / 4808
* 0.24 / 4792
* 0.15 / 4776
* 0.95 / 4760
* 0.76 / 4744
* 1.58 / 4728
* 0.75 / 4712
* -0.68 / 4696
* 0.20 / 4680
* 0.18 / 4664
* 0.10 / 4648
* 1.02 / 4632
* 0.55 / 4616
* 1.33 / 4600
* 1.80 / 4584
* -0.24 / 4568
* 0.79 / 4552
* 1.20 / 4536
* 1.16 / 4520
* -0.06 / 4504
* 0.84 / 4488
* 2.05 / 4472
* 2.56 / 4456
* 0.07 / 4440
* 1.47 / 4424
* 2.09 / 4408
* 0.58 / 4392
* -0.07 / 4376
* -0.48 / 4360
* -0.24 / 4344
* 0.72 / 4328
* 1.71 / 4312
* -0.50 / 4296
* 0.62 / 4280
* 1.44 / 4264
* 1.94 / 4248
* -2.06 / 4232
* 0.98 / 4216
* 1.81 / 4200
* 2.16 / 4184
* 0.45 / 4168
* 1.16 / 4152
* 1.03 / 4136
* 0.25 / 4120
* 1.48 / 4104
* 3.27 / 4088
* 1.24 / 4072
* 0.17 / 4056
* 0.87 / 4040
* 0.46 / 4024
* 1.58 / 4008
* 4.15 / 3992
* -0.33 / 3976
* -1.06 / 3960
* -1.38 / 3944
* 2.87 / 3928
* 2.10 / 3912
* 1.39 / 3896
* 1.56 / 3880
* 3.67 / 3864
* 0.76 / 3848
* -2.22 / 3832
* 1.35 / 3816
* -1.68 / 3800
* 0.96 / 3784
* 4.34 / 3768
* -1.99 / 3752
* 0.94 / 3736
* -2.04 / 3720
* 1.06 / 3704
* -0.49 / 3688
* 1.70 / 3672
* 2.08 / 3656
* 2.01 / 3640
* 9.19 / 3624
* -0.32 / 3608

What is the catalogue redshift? 1.46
